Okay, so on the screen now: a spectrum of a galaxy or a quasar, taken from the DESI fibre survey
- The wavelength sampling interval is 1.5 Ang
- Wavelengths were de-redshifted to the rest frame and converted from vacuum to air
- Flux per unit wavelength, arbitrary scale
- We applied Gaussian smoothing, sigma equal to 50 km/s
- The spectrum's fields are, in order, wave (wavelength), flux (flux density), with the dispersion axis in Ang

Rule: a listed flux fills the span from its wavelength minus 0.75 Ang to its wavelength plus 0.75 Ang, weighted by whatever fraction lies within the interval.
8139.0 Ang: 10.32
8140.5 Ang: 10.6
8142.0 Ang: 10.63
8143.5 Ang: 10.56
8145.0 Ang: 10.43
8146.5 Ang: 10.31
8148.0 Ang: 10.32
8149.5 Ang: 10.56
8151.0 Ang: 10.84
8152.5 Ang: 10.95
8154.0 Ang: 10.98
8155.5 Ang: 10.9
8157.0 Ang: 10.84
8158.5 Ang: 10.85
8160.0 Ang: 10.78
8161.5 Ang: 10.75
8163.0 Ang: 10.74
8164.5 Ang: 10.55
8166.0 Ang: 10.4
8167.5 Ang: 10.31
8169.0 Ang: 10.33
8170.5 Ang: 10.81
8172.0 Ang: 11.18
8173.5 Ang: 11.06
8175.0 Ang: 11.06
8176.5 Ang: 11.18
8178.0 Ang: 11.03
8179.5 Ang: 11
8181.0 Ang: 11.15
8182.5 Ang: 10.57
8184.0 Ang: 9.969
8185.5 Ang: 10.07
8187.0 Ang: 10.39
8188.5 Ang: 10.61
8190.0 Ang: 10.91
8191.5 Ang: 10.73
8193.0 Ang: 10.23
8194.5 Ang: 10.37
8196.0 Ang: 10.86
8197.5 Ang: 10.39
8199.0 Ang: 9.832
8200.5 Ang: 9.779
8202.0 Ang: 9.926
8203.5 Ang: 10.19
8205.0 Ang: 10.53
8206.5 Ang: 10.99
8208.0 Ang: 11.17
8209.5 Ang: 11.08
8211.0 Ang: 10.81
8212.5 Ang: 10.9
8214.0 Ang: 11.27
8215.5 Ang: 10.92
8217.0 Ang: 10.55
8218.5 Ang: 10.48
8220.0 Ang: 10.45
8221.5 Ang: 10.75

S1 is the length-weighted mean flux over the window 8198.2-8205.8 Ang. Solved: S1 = 10.1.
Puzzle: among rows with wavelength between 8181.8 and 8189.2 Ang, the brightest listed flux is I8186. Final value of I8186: 10.61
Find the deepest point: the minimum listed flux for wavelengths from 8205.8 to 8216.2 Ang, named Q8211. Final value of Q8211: 10.81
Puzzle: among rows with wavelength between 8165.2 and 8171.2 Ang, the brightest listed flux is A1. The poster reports 10.81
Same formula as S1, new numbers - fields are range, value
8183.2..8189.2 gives 10.3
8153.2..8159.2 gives 10.9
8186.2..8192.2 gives 10.7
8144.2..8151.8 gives 10.5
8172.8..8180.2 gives 11.1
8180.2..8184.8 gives 10.6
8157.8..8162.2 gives 10.8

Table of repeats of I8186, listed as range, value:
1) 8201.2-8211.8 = 11.17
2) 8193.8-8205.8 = 10.86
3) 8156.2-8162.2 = 10.85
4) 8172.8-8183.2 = 11.18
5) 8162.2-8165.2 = 10.74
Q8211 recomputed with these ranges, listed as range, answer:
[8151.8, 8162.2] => 10.75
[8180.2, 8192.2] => 9.969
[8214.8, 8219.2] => 10.48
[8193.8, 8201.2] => 9.779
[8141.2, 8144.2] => 10.56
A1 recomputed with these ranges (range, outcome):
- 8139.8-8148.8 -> 10.63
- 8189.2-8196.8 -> 10.91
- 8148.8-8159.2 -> 10.98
